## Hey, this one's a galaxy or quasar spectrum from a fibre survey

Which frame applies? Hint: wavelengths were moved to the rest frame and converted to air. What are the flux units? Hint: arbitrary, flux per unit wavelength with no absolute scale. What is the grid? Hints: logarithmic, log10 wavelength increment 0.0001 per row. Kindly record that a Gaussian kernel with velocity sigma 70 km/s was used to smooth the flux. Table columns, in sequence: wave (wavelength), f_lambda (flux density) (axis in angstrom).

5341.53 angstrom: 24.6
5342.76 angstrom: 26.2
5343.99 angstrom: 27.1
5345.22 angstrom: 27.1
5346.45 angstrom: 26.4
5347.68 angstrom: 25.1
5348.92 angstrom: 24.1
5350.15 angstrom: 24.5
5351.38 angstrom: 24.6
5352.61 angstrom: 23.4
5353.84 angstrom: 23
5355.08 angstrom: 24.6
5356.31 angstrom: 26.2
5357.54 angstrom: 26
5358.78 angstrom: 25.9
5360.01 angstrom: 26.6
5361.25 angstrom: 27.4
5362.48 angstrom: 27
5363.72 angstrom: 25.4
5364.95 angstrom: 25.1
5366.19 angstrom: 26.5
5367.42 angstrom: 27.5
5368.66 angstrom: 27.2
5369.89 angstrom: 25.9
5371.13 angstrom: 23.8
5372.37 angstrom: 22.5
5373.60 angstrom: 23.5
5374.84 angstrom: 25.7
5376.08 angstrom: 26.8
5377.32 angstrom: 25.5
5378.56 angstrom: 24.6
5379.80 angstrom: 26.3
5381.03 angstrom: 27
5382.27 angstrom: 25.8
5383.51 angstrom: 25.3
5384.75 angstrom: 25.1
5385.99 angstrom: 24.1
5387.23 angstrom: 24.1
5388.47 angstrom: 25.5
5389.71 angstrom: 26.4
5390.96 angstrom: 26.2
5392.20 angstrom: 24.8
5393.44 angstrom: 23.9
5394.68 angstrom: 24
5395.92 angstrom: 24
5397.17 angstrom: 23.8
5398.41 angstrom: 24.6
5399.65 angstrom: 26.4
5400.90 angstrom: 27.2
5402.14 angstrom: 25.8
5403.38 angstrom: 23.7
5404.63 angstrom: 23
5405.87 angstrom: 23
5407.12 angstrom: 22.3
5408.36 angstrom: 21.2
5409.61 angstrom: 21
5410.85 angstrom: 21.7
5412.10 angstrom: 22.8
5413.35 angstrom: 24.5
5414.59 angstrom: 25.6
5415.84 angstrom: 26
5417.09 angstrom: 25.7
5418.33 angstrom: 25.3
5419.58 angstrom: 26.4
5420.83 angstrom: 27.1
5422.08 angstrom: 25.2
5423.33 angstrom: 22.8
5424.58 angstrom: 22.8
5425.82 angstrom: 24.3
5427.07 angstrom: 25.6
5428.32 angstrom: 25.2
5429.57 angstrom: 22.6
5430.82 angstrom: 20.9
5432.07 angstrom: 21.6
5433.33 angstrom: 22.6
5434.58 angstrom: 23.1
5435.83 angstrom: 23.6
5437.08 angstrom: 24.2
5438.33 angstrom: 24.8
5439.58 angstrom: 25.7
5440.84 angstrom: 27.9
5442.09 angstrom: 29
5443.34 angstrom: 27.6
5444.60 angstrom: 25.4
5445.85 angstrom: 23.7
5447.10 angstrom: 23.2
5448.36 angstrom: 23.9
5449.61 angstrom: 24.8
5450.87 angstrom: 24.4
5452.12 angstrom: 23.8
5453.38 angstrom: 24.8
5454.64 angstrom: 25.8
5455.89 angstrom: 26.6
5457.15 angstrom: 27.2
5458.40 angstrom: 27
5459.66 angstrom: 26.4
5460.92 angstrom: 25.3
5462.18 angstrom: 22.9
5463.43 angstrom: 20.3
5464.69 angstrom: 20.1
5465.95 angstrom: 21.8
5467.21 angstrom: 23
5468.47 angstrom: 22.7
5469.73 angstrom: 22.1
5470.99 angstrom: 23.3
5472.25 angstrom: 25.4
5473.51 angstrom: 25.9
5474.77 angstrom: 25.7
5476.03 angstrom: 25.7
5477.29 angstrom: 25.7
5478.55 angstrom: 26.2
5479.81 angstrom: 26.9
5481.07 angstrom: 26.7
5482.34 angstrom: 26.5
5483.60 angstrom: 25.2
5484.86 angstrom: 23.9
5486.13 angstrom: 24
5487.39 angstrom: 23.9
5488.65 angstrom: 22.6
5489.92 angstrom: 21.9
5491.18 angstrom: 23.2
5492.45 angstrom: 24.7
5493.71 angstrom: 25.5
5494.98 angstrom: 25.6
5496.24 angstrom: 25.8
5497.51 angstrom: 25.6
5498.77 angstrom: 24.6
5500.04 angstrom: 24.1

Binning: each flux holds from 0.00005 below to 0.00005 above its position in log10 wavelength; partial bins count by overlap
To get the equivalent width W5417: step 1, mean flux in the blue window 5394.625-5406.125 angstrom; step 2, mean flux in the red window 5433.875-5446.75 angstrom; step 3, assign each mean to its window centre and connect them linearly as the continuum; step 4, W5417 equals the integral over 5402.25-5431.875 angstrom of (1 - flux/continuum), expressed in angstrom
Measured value 1.32 angstrom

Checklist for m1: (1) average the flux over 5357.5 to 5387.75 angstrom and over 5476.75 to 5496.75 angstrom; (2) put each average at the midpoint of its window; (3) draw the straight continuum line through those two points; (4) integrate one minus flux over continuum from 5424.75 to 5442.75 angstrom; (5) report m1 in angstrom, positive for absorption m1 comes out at 0.6 angstrom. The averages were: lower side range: 25.6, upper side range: 24.9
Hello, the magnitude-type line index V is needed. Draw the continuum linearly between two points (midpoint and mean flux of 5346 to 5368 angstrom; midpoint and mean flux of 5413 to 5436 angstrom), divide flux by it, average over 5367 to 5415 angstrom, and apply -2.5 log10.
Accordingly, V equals 0.01 mag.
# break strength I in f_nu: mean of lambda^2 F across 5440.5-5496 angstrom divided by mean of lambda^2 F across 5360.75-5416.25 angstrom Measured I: 1.0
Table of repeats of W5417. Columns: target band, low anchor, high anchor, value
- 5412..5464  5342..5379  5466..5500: 0.4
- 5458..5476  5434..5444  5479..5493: 0.9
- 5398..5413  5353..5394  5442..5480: 1.0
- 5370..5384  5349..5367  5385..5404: 0.0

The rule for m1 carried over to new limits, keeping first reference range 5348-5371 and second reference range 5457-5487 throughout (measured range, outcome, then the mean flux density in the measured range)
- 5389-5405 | 0.18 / 24.9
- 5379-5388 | -0.01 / 25.4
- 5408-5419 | 0.54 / 23.8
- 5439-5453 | -0.35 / 25.4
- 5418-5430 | 0.11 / 24.8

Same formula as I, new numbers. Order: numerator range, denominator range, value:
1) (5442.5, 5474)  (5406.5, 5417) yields 1.06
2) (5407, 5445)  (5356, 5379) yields 0.97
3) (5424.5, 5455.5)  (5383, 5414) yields 1.03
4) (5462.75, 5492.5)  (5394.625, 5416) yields 1.03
